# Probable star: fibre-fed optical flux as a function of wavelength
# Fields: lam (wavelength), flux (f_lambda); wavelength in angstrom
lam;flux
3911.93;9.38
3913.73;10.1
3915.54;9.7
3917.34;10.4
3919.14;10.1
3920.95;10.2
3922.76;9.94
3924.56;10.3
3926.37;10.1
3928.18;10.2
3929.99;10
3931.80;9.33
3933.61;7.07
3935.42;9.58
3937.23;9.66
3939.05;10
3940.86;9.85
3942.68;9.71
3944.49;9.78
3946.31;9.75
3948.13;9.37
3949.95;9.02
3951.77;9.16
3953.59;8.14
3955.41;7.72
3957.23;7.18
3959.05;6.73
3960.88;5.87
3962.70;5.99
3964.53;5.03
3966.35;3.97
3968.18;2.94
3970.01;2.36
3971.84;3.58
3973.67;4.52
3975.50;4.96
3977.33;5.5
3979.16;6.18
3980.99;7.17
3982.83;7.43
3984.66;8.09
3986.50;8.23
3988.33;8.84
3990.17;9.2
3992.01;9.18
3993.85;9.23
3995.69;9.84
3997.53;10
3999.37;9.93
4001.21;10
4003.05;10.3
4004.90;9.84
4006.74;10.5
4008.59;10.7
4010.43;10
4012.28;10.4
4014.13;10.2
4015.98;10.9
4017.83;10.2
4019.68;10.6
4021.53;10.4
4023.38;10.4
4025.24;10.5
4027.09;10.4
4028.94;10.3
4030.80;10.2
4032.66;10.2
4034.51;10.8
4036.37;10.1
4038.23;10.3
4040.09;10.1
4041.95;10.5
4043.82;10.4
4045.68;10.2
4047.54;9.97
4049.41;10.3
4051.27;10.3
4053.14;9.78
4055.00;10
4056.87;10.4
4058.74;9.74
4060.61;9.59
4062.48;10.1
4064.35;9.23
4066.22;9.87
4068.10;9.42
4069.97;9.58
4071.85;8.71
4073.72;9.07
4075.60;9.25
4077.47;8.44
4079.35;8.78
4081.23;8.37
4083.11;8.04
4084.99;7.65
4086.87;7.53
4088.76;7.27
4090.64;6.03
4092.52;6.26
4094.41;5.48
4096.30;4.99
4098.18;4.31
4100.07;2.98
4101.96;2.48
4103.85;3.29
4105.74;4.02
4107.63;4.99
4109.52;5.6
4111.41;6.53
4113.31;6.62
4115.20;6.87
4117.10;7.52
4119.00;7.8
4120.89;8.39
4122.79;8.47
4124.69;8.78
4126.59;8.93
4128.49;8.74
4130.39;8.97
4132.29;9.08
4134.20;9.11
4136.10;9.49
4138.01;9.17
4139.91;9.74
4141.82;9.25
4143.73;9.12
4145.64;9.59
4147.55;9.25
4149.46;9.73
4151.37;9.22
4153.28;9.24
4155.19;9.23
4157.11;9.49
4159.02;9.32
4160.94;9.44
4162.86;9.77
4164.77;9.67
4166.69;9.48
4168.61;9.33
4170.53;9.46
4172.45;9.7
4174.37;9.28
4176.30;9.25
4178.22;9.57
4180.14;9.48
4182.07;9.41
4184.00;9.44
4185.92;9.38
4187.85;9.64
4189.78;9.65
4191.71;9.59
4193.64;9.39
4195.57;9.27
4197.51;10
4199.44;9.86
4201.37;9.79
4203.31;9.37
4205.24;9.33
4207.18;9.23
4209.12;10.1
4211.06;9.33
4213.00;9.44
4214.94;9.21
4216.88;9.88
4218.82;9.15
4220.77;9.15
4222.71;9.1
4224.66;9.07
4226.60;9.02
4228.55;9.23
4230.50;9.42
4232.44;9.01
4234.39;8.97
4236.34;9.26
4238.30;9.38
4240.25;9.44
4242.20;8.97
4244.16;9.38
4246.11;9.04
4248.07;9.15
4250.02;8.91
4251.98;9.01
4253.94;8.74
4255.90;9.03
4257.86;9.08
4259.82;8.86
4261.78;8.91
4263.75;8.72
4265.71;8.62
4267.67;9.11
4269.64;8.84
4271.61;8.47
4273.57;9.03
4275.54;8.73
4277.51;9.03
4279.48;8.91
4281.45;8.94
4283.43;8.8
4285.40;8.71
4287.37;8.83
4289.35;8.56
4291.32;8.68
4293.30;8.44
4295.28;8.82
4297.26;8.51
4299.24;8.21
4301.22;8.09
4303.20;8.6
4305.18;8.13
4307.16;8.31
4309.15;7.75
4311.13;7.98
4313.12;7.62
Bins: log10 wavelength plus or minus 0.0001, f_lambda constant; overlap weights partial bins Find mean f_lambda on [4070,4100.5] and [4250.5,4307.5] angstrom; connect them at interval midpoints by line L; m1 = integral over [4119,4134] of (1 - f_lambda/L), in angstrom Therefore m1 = -2.4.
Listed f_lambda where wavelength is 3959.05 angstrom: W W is 6.73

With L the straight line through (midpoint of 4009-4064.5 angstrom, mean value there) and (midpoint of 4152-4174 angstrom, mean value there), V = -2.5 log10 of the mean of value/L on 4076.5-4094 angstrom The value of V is 0.30 mag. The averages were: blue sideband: 10.2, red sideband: 9.46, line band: 7.54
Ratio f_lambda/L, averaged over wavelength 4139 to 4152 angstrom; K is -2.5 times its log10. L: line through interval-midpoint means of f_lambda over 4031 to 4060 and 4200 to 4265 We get 0.03 mag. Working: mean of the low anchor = 10.2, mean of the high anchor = 9.2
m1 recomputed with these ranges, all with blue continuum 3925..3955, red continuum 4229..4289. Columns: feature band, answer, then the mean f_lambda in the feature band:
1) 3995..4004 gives -0.67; 10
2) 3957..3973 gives 7.90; 4.74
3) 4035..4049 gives -1.48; 10.2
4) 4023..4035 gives -1.42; 10.4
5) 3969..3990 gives 7.12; 6.18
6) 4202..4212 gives -0.49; 9.48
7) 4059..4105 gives 9.19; 7.38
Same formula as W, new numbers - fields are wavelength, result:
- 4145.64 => 9.59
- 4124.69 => 8.78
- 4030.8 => 10.2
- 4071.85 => 8.71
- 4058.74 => 9.74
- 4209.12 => 10.1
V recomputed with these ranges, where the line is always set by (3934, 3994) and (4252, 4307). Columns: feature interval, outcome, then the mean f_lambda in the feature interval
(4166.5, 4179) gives -0.14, 9.43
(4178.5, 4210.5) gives -0.15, 9.56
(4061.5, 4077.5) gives -0.19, 9.35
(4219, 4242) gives -0.08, 9.18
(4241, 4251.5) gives -0.06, 9.1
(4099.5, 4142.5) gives 0.11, 7.28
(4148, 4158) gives -0.15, 9.38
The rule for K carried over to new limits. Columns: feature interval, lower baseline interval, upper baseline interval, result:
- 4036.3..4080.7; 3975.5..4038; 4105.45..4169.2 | -0.07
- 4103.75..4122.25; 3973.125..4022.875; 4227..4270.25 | 0.38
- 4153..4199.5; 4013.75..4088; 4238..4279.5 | -0.02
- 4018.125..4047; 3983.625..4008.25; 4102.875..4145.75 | -0.15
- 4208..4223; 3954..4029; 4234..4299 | -0.08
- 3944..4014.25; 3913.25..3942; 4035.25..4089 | 0.23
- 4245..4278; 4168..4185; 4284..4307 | -0.02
